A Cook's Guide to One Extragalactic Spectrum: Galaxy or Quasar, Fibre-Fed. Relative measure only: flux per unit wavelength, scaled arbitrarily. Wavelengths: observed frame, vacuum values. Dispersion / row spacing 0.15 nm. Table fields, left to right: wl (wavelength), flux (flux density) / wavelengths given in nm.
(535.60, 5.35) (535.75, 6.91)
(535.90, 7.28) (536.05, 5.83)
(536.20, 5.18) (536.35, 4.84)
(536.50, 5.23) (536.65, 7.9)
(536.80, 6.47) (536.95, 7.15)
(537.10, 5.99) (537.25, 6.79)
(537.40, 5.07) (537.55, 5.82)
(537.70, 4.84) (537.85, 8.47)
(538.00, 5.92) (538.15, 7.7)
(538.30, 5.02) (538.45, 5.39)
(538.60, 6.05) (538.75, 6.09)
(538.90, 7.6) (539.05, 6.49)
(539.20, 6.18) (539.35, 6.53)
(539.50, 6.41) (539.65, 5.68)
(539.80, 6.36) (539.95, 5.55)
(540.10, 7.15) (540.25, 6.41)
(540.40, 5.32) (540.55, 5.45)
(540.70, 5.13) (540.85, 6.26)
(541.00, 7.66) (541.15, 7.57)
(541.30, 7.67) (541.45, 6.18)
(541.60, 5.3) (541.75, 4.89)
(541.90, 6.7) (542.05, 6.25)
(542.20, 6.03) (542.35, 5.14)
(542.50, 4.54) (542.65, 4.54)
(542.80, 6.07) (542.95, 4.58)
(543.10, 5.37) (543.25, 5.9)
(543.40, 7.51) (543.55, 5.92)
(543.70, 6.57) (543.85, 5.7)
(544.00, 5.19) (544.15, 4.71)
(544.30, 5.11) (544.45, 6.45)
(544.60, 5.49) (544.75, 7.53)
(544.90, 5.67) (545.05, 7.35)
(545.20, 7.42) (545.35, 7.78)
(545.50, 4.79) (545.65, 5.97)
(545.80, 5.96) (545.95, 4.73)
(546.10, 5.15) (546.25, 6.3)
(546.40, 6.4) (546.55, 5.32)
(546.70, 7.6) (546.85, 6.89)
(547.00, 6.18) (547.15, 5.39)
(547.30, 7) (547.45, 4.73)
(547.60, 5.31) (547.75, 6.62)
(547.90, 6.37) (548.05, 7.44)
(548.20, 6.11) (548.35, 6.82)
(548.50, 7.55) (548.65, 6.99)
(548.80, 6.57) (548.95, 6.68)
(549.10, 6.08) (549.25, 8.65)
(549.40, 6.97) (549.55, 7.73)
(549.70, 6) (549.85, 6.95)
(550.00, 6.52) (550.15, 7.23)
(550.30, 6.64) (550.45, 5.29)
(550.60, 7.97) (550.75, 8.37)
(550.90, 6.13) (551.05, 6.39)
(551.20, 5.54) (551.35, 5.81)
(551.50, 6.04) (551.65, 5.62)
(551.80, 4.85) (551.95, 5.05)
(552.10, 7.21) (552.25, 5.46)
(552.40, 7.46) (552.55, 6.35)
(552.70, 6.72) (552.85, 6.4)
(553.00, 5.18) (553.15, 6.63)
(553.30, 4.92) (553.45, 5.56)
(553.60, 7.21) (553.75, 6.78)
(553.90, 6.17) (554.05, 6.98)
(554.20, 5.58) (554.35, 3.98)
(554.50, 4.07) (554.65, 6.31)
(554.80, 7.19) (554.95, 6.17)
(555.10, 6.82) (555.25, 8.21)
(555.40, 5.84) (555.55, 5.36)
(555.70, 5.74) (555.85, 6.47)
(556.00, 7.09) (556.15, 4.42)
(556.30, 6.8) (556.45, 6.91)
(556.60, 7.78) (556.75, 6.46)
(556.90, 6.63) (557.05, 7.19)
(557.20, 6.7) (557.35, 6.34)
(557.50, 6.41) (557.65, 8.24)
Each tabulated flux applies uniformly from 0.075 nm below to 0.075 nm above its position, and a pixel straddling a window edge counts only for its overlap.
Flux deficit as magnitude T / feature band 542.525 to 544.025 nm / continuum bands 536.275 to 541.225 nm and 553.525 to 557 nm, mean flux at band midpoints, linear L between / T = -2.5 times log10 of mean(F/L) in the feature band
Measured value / 0.10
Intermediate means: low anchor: 6.26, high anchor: 6.31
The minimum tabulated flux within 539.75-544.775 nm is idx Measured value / 4.54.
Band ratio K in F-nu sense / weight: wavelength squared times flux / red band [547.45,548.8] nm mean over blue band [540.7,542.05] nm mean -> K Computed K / 1.04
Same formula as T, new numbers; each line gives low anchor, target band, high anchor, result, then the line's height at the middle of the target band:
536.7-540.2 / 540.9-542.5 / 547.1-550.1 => 0.03 mag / 6.41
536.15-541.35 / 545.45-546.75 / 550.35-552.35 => 0.08 mag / 6.2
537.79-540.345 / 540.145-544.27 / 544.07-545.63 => 0.08 mag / 6.3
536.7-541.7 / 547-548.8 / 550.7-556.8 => -0.03 mag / 6.23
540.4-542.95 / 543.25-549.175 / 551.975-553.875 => -0.03 mag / 6.06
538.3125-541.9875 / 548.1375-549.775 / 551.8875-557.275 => -0.11 mag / 6.26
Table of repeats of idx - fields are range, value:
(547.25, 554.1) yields 4.73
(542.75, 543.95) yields 4.58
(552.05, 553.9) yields 4.92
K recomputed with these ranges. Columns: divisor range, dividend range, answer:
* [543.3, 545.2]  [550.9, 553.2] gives 1.01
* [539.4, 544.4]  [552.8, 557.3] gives 1.11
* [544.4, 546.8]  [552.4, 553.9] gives 1.03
